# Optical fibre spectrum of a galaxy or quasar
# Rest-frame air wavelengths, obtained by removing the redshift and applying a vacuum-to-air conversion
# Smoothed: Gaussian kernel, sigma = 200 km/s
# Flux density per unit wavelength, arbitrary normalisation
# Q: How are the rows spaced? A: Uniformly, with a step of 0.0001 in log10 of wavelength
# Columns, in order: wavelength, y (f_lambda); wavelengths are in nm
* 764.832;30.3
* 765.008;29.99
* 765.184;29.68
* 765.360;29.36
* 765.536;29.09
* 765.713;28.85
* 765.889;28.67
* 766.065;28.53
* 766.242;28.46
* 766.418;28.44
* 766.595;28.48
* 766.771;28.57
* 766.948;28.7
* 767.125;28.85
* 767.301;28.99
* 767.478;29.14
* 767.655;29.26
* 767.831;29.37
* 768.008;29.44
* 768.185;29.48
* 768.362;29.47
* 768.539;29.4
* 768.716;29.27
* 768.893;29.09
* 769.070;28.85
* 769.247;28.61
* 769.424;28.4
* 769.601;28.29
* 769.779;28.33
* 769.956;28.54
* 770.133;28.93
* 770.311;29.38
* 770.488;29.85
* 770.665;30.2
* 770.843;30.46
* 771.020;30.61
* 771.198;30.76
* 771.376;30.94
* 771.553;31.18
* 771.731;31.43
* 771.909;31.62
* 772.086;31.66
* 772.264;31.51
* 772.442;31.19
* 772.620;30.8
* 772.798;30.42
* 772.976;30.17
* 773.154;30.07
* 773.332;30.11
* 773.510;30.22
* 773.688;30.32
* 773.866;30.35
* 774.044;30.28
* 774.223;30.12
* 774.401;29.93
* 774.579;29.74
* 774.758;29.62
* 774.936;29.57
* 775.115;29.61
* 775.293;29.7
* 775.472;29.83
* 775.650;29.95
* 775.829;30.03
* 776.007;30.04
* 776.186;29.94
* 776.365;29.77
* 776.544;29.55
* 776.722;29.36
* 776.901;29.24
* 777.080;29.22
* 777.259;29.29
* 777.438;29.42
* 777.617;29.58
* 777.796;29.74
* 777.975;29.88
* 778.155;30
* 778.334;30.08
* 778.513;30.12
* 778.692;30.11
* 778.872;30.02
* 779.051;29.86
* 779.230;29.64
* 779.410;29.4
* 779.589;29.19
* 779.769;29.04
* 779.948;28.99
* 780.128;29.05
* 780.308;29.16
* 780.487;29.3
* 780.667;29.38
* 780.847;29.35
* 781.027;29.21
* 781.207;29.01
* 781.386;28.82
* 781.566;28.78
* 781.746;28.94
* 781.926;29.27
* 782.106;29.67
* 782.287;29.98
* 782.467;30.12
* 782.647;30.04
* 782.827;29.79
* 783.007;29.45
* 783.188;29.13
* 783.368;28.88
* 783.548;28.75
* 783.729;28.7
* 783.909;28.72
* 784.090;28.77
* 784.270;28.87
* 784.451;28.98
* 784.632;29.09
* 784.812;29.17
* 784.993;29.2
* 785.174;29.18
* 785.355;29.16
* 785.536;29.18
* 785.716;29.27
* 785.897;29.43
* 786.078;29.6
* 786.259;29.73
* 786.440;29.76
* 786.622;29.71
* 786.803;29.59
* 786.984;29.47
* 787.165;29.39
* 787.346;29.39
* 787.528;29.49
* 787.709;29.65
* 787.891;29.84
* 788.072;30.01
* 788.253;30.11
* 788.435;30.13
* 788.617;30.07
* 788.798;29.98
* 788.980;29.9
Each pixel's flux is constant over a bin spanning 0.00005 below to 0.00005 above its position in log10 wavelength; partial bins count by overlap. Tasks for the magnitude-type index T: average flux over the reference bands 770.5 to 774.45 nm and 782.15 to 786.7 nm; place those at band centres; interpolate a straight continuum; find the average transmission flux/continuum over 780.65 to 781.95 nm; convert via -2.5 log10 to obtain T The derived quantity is 0.02 mag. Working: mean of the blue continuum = 30.6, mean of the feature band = 29.1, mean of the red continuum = 29.3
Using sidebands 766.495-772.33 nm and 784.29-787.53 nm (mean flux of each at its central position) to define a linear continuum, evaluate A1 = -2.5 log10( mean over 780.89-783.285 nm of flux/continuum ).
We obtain 0.00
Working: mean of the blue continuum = 29.6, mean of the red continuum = 29.4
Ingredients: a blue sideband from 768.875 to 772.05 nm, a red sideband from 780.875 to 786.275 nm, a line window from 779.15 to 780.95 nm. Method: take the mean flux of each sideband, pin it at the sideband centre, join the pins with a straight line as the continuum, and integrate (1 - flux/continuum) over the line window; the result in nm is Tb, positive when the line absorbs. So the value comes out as 0.008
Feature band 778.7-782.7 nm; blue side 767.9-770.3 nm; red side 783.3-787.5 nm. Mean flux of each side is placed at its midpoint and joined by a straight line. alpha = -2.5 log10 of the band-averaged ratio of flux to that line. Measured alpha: -0.009 mag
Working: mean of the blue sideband 28.9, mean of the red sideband 29.2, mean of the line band 29.4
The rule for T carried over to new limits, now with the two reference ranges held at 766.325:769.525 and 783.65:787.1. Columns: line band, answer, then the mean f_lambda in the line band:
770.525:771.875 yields -0.063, 30.8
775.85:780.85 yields -0.016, 29.6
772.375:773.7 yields -0.049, 30.4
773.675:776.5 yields -0.030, 29.9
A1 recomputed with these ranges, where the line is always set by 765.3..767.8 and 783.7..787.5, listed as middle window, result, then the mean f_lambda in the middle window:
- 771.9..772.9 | -0.079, 31.2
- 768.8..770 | 0.011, 28.6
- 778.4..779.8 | -0.022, 29.7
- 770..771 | -0.032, 29.8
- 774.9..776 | -0.029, 29.8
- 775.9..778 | -0.019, 29.6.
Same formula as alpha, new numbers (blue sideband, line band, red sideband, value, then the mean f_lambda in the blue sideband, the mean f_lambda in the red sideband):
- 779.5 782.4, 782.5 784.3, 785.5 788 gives 0.01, 29.2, 29.6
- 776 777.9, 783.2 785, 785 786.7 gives 0.02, 29.5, 29.4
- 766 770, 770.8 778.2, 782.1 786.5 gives -0.04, 28.9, 29.3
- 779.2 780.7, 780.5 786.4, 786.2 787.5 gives 0.01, 29.2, 29.6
